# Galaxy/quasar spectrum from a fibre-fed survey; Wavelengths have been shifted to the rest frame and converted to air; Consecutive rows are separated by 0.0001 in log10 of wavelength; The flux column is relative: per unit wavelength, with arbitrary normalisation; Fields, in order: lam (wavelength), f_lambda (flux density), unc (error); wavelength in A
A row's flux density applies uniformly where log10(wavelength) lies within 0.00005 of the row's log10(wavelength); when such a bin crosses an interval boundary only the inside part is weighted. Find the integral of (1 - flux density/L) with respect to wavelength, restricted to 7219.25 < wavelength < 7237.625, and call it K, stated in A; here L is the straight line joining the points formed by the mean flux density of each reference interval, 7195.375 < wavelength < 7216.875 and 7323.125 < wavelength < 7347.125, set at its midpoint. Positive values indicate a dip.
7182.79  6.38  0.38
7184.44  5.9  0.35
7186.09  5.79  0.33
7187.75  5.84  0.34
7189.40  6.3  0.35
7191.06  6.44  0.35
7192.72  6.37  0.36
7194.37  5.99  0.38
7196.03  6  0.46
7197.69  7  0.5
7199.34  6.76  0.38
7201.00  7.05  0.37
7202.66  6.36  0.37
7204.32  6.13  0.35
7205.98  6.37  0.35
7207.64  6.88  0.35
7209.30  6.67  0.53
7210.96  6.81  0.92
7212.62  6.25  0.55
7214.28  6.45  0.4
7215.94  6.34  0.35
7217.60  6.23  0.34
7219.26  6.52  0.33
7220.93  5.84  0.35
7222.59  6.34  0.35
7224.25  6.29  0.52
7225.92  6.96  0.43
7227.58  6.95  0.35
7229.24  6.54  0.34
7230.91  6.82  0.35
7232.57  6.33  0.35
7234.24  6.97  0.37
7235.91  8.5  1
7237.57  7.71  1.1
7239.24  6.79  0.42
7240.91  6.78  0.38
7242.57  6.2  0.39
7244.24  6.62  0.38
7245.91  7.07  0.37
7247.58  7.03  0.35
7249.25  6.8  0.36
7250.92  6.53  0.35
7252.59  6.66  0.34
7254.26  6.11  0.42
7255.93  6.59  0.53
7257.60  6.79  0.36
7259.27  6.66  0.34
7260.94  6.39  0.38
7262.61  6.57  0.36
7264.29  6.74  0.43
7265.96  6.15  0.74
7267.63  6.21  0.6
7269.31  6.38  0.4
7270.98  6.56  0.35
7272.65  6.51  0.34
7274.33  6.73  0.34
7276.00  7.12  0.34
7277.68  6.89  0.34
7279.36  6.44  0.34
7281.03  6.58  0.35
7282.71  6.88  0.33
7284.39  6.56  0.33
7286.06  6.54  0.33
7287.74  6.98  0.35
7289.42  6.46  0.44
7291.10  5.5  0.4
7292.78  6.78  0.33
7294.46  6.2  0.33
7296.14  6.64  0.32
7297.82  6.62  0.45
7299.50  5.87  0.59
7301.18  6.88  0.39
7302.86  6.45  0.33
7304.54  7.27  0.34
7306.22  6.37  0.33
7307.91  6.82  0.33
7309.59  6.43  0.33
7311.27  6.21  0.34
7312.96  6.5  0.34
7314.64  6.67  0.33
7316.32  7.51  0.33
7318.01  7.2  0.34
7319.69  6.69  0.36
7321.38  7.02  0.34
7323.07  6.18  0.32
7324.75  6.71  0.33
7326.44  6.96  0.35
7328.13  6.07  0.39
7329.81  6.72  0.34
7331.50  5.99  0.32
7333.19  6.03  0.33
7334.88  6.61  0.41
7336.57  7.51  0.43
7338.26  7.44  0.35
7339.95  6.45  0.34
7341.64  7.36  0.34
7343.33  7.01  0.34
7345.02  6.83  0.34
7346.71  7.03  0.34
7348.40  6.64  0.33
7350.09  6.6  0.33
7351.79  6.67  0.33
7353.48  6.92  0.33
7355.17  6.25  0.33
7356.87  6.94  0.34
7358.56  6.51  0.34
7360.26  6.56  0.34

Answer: -0.6 A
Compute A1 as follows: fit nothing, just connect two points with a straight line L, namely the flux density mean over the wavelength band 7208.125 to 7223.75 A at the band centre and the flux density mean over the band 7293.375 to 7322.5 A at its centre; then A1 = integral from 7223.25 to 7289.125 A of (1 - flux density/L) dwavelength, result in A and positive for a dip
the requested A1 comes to -2.0 A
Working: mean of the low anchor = 6.39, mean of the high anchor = 6.66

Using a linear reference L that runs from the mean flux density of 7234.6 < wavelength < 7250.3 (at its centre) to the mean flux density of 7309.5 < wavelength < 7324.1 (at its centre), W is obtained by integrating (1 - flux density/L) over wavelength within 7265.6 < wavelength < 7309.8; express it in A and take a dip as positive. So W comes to 1.9 A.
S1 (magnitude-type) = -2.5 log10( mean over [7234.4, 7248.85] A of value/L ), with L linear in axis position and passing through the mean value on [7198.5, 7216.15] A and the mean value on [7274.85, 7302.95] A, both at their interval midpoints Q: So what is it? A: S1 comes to -0.082 mag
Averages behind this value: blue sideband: 6.56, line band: 7.07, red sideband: 6.56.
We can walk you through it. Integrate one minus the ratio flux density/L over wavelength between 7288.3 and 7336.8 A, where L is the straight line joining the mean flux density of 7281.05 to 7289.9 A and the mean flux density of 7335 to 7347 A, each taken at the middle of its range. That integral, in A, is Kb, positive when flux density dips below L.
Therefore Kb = 2.1 A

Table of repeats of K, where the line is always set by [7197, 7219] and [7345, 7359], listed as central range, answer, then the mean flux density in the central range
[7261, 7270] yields 0.3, 6.4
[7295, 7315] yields 0.3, 6.55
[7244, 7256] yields -0.1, 6.68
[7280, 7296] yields 0.3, 6.5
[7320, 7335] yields 0.5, 6.48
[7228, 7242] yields -1.0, 7.04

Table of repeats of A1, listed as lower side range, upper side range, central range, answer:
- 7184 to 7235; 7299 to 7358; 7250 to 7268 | 0.1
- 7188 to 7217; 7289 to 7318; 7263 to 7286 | -0.2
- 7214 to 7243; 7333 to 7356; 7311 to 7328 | 0.1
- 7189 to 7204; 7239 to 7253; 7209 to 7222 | 0.4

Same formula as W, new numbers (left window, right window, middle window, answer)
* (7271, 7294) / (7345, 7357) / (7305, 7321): -0.2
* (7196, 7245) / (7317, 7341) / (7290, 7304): 0.6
